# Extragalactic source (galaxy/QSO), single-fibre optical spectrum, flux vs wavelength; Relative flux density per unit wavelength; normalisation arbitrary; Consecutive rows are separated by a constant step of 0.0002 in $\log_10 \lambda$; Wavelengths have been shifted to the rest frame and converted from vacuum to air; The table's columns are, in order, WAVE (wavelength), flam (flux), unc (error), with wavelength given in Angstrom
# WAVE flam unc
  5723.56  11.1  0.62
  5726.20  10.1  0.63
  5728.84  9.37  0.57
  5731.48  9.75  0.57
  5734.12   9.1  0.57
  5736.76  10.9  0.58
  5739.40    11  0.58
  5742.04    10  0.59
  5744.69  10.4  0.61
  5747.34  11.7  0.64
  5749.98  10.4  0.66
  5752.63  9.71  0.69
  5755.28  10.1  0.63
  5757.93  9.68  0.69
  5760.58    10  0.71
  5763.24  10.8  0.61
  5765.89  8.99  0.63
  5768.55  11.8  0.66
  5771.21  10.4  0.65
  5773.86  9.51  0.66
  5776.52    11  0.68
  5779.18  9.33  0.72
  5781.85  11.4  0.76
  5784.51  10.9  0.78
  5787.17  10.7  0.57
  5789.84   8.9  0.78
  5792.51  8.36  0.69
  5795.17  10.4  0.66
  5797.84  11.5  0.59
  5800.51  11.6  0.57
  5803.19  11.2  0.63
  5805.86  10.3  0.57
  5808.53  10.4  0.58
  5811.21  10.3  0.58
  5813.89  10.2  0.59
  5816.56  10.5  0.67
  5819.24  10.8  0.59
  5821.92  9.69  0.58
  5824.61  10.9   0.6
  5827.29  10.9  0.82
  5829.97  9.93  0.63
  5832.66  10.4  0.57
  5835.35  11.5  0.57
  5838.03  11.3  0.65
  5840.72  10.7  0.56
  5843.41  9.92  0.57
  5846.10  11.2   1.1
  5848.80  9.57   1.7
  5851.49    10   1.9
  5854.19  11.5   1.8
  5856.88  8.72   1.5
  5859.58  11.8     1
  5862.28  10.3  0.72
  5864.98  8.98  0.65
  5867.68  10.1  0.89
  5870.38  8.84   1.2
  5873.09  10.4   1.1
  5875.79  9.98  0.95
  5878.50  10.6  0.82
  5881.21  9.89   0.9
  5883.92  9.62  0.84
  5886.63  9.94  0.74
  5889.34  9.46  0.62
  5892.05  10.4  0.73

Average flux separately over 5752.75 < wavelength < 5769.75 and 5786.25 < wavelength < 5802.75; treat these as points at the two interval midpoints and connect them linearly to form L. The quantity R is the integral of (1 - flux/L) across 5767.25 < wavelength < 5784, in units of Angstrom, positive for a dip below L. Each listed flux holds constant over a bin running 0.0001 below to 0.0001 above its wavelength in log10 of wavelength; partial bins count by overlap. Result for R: -0.60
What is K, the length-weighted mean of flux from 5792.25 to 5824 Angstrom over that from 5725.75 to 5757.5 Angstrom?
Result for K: 1.03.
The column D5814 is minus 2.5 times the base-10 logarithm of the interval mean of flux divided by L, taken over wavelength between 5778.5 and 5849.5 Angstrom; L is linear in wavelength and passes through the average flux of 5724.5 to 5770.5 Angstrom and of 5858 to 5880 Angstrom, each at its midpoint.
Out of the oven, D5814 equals -0.03 mag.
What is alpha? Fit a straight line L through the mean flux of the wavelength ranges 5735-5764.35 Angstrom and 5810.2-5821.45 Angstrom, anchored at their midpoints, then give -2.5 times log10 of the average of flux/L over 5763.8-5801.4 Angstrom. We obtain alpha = 0.007 mag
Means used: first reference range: 10.4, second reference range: 10.4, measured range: 10.3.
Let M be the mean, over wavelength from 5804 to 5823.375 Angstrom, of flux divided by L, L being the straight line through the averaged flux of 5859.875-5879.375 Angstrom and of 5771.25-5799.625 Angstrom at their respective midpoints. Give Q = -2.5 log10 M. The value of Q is -0.02 mag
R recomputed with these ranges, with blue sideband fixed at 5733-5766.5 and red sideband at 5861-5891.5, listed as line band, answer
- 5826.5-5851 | -1.50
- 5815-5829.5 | -0.72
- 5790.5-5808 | -0.70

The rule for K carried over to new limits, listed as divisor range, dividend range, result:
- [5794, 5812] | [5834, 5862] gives 0.98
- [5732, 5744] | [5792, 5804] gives 1.05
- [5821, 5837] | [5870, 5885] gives 0.94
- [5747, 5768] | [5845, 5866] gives 1.01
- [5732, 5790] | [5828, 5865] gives 1.01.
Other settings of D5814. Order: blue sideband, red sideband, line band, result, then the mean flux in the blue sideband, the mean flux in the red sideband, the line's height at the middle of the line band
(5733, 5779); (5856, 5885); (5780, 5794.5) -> 0.02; 10.3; 9.95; 10.2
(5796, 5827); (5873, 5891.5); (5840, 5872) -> 0.01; 10.7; 9.98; 10.2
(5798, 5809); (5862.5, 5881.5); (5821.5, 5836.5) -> 0.00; 11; 9.85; 10.6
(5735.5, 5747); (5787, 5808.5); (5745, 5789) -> 0.01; 10.7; 10.4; 10.5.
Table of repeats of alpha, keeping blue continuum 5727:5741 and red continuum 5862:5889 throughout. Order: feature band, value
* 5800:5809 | -0.10 mag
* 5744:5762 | -0.03 mag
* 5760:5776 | -0.03 mag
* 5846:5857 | -0.04 mag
